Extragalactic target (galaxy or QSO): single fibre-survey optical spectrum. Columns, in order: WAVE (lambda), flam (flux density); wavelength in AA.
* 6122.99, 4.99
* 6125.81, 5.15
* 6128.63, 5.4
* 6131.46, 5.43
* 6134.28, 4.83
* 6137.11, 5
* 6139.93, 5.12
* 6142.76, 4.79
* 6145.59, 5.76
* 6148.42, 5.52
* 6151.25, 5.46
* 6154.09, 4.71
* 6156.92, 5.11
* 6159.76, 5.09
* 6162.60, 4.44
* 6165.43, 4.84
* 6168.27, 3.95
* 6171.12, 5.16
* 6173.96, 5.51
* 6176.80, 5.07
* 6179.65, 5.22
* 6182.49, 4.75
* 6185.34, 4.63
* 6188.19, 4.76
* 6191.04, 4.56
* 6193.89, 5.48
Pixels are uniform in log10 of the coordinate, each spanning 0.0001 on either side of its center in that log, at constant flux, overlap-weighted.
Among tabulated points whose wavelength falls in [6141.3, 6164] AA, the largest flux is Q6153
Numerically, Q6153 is 5.76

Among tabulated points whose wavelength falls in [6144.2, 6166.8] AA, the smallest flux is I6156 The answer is 4.44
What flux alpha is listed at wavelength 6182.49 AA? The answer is 4.75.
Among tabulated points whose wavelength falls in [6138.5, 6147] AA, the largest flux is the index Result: 5.76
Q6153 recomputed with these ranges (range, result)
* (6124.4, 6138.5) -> 5.43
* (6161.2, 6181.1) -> 5.51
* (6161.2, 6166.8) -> 4.84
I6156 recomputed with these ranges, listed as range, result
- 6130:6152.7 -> 4.79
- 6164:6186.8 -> 3.95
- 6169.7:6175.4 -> 5.16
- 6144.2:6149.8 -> 5.52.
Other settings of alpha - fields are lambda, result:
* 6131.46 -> 5.43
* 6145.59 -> 5.76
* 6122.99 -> 4.99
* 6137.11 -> 5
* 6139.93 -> 5.12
